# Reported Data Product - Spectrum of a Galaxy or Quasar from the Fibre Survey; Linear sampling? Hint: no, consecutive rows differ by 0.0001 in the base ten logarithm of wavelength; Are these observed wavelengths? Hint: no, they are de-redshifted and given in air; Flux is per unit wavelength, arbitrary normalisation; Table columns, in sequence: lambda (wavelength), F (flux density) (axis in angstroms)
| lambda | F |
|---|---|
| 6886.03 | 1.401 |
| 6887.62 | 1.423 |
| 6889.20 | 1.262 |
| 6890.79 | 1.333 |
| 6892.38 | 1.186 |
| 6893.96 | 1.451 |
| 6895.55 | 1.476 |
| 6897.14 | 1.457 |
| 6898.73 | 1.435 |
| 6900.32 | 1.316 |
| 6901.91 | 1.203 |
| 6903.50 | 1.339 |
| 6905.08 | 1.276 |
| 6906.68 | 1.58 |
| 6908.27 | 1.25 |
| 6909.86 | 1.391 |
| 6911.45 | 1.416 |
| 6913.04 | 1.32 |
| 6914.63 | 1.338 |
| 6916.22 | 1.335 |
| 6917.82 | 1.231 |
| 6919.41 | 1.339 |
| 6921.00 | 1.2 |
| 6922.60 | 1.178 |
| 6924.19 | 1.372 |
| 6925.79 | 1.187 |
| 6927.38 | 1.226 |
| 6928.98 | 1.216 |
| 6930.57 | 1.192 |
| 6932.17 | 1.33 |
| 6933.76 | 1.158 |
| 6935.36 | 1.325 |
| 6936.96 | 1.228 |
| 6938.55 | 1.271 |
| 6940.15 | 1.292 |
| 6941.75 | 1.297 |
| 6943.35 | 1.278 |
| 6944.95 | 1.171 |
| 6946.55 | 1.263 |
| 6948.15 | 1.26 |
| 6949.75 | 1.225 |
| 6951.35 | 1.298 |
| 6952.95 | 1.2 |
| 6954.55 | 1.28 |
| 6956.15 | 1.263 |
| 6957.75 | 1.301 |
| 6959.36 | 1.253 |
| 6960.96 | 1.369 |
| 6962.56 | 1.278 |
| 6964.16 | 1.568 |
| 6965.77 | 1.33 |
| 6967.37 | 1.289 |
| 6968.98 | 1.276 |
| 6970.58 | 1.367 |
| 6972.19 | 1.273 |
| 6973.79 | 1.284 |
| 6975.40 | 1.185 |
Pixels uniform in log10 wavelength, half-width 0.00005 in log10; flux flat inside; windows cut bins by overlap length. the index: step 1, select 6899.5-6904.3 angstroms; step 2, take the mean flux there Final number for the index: 1.29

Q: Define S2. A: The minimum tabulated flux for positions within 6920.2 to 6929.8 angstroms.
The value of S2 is 1.178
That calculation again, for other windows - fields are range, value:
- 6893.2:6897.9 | 1.451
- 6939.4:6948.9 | 1.171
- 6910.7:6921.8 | 1.2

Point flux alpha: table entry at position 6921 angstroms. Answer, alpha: 1.2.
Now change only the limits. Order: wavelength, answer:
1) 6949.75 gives 1.225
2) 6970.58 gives 1.367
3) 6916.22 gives 1.335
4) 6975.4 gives 1.185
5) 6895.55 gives 1.476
